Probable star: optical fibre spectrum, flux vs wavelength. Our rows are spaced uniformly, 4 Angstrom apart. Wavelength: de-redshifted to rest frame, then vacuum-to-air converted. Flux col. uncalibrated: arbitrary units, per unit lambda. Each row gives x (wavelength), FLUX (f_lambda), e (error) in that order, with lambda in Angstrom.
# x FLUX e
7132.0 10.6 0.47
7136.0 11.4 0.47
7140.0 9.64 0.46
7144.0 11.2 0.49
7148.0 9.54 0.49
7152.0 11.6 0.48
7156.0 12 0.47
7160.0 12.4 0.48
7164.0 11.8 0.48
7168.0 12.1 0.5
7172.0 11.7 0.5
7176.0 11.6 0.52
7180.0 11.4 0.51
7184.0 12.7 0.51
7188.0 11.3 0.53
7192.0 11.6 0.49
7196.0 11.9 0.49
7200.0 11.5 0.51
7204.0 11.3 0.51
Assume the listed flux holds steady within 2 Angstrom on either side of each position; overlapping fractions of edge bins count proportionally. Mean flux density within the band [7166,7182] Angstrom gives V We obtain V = 11.7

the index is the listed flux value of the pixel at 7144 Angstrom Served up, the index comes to 11.2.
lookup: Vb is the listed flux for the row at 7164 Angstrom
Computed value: 11.8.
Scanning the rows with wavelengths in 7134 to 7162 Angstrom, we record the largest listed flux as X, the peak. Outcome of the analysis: 12.4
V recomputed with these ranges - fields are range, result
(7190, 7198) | 11.8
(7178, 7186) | 12.1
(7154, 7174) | 12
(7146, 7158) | 11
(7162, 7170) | 11.9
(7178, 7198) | 11.8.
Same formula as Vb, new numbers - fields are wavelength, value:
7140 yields 9.64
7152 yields 11.6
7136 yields 11.4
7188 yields 11.3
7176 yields 11.6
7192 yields 11.6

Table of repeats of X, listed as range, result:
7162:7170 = 12.1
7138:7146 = 11.2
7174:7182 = 11.6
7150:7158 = 12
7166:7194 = 12.7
